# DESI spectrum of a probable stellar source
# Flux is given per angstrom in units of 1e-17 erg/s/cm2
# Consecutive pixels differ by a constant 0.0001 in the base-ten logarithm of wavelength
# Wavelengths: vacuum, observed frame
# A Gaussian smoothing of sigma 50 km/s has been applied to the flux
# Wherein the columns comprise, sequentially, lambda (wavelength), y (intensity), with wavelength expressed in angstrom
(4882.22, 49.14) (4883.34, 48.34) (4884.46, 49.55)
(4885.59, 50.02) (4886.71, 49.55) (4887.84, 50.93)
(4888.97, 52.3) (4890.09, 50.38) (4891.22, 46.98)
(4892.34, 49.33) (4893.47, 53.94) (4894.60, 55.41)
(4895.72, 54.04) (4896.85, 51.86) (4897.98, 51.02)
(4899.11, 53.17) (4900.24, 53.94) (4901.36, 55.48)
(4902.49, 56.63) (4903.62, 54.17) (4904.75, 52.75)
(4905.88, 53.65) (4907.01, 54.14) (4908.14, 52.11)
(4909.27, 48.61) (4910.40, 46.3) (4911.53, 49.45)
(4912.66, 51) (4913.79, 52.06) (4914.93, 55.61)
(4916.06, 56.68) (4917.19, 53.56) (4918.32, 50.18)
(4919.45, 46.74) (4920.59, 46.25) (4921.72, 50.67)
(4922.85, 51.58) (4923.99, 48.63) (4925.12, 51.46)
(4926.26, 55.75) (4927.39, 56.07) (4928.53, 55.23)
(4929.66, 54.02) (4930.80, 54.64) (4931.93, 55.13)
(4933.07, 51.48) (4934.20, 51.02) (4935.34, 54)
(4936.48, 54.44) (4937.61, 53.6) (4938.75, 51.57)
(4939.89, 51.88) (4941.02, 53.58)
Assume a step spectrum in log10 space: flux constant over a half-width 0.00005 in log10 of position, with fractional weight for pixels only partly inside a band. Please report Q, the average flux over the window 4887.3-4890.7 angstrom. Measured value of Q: 51.1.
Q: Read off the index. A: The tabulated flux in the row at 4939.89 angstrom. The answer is 51.88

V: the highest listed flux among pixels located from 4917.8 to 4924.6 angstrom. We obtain 51.58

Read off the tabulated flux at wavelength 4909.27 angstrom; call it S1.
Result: 48.61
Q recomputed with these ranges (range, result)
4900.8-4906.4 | 54.5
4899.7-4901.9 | 54.9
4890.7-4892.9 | 48.3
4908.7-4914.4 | 49.5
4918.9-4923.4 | 48.8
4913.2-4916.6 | 54.7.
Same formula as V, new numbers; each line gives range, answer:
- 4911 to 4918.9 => 56.68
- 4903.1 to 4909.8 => 54.17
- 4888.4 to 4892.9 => 52.3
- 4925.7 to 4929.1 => 56.07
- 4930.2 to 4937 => 55.13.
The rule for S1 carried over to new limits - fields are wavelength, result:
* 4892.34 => 49.33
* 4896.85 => 51.86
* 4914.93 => 55.61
